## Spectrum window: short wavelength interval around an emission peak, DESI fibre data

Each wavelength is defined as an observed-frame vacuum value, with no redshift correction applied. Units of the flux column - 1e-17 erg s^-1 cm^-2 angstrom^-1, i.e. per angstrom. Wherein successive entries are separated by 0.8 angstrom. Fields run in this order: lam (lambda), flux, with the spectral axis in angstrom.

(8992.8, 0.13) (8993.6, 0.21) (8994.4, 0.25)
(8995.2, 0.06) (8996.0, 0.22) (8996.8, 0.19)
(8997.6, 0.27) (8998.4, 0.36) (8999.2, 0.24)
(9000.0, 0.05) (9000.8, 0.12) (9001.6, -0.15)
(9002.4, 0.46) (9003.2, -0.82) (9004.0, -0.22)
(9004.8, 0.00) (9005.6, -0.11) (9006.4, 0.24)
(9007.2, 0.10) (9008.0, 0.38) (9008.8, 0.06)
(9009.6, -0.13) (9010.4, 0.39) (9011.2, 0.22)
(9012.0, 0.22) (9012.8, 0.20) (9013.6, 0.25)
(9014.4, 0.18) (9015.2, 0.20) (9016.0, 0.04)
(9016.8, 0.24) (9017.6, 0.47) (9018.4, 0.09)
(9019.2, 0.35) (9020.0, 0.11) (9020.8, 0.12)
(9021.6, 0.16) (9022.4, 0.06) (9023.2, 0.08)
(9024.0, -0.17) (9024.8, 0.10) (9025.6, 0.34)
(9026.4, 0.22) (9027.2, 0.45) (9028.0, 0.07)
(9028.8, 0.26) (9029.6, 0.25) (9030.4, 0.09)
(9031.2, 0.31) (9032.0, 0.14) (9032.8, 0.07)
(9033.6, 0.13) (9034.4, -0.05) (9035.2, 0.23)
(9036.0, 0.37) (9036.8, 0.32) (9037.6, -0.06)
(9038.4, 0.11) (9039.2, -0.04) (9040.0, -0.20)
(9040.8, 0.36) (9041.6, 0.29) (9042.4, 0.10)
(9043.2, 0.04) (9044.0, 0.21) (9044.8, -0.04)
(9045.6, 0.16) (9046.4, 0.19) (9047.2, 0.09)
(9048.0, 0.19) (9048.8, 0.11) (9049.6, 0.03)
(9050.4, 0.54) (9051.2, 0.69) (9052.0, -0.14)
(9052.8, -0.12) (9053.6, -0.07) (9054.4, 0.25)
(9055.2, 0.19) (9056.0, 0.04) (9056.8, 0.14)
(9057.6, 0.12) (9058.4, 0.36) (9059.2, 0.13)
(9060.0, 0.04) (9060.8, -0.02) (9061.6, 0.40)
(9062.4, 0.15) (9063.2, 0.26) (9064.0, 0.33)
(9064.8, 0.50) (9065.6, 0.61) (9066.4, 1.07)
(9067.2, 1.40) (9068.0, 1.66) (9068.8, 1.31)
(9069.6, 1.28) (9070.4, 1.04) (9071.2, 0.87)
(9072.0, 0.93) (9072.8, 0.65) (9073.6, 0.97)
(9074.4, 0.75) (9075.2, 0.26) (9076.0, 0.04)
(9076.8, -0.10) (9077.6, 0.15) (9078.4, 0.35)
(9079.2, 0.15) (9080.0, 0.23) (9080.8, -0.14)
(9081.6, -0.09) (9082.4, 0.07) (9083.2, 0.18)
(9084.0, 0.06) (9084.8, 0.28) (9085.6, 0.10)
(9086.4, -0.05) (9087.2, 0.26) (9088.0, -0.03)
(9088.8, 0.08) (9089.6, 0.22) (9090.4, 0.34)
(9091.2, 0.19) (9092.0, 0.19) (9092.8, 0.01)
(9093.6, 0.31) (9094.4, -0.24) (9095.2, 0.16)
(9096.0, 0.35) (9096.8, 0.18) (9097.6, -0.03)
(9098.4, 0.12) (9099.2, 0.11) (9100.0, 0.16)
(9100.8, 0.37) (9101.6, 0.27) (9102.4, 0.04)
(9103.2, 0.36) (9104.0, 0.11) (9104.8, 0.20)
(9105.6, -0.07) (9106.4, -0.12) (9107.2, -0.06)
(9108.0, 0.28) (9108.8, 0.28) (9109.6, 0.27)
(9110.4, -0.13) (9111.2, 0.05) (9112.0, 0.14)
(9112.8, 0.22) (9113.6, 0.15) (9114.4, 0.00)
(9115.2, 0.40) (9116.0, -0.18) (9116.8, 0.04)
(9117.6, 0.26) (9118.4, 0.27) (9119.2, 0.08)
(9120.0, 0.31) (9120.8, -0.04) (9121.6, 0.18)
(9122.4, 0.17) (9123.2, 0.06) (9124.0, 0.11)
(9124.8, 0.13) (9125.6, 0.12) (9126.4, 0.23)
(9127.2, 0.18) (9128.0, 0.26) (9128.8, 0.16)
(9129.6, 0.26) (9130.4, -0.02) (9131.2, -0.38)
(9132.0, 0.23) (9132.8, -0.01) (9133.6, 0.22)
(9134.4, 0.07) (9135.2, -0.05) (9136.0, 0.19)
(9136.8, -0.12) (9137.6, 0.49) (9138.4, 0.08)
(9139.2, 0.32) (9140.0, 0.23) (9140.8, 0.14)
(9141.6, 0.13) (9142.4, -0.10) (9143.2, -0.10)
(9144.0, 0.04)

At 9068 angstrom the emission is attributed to [O III] 5007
